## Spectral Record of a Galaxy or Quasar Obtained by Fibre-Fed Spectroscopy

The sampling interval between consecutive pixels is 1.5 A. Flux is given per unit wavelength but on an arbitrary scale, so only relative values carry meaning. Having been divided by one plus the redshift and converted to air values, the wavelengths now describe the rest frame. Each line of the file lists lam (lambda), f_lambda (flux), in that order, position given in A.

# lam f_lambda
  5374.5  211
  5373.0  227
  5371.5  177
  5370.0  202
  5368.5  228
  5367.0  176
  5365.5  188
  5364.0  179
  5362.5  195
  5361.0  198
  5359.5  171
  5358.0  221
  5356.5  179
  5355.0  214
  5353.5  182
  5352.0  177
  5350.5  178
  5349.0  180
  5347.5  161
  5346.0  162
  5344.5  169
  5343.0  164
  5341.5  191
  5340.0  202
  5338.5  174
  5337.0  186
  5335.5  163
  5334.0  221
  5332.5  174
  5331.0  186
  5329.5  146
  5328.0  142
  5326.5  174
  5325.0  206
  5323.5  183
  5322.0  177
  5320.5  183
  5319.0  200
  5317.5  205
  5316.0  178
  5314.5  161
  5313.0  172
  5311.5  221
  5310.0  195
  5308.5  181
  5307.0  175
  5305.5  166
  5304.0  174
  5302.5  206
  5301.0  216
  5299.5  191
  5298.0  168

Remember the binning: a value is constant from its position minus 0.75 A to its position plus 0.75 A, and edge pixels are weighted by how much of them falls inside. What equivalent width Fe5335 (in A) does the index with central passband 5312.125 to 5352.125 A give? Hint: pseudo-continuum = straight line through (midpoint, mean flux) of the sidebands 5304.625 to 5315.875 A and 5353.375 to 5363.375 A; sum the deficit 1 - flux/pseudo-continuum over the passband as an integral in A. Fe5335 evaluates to 1.9 A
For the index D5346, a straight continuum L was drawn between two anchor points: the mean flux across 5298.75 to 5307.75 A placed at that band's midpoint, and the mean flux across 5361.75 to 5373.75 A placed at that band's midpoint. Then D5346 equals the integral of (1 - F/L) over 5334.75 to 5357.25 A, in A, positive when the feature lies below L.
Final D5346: 1.7 A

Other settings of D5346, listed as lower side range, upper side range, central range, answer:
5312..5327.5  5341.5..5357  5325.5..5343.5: 0.3 A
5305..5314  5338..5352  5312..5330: 0.4 A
